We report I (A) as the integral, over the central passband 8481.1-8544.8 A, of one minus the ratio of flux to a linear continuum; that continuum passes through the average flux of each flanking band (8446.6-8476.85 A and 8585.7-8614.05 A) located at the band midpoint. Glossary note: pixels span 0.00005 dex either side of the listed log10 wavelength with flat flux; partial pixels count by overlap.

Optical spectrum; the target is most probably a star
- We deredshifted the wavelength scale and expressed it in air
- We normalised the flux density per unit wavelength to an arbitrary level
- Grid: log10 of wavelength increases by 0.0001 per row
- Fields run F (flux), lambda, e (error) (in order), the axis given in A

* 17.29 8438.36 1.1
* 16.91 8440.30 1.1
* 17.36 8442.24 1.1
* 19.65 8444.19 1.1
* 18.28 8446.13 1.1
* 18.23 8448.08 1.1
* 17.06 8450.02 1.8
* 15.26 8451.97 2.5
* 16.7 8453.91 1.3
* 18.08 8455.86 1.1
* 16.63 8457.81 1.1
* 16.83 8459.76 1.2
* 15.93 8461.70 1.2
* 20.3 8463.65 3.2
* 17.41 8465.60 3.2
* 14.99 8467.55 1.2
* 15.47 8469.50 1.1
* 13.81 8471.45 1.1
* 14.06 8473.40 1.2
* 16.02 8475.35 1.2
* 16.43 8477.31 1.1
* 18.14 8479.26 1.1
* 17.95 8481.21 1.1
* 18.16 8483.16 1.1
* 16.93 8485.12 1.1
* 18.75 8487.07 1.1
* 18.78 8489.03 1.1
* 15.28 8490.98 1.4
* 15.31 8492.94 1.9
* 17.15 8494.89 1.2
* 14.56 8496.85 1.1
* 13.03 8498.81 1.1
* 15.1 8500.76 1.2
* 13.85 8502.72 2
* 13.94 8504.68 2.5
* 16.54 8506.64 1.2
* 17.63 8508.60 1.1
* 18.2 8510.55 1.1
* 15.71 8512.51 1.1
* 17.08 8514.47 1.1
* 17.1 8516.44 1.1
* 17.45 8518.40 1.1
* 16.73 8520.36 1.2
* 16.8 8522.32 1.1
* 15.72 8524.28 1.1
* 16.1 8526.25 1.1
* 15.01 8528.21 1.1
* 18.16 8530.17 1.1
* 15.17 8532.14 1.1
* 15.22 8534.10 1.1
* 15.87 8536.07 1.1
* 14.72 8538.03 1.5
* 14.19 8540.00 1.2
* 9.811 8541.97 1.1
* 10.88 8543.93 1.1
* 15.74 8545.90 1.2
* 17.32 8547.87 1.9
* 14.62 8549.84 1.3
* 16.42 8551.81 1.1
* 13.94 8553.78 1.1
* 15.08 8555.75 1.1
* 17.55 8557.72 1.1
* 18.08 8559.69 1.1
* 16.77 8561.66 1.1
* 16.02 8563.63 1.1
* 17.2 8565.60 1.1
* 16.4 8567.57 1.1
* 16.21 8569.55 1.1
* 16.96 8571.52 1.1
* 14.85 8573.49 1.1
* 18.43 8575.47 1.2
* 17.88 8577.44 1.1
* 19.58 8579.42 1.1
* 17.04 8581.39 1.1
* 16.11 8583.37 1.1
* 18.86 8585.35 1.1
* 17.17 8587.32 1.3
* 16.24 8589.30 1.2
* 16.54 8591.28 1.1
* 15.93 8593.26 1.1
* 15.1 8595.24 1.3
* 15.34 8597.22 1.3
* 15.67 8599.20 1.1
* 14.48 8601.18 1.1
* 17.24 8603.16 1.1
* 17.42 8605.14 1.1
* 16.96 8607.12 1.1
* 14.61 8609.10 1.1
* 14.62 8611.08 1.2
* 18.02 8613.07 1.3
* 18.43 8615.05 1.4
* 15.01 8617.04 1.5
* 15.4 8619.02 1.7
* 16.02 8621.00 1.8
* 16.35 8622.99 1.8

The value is 2.1 A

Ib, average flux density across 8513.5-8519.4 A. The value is 17.2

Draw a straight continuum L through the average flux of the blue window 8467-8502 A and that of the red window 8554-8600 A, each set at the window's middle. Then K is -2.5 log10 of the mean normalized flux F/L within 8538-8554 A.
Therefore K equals 0.17 mag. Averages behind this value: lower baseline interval 16.1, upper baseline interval 16.7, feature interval 14.2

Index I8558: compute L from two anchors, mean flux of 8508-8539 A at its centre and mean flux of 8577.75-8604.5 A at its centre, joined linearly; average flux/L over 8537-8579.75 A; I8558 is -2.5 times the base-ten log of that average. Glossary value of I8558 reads 0.048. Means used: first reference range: 16.4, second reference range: 16.6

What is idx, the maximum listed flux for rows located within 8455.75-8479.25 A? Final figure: 20.3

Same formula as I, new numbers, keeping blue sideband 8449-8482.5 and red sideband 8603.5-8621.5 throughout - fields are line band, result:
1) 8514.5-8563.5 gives 2.39 A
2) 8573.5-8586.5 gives -1.08 A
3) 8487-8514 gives 0.96 A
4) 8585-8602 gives 0.30 A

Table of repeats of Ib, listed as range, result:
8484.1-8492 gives 17.4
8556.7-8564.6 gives 17.1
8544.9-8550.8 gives 15.9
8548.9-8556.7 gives 15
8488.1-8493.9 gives 16.4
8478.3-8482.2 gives 18.1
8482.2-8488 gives 17.9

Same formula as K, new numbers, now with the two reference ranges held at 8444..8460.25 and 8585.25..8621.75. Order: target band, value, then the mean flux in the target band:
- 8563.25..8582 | -0.043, 17.1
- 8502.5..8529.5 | 0.032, 16.4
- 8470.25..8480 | 0.101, 15.6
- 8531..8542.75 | 0.170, 14.3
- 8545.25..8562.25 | 0.027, 16.2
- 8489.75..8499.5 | 0.121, 15.2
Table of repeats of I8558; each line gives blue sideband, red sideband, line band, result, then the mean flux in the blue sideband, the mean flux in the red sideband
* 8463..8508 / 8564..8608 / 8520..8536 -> 0.02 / 16.2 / 16.7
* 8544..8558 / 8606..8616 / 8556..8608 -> -0.05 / 15.4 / 16.5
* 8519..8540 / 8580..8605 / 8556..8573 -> -0.04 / 15.9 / 16.4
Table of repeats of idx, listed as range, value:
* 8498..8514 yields 18.2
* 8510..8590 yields 19.58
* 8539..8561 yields 18.08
